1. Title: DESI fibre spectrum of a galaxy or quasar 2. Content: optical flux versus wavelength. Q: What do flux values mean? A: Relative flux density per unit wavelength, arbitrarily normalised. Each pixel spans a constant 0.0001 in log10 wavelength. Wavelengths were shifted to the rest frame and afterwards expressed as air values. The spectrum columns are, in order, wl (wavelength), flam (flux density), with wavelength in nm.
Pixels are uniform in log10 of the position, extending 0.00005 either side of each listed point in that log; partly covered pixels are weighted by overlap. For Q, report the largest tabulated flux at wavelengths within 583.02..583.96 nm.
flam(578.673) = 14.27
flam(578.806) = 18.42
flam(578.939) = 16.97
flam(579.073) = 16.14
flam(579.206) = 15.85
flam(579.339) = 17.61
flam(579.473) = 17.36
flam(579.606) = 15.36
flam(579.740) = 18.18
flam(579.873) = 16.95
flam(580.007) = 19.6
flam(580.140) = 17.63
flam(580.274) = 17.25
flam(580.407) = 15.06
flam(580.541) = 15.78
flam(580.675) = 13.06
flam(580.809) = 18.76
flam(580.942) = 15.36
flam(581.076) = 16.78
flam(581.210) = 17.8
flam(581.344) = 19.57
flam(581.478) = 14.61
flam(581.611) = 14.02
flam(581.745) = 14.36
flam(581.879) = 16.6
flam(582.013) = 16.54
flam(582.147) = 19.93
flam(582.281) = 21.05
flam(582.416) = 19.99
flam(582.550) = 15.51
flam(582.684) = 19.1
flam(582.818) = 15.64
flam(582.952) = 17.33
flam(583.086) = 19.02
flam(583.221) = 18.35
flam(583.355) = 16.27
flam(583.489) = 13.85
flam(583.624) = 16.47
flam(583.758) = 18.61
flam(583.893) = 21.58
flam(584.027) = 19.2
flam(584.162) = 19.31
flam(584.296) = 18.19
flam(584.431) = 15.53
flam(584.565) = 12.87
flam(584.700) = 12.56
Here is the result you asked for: 21.58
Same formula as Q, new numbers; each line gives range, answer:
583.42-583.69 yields 16.47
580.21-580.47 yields 17.25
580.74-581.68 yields 19.57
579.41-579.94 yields 18.18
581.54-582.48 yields 21.05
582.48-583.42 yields 19.1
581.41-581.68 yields 14.61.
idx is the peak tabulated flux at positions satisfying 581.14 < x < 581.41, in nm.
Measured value 19.57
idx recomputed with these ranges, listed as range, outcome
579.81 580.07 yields 19.6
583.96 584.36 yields 19.31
